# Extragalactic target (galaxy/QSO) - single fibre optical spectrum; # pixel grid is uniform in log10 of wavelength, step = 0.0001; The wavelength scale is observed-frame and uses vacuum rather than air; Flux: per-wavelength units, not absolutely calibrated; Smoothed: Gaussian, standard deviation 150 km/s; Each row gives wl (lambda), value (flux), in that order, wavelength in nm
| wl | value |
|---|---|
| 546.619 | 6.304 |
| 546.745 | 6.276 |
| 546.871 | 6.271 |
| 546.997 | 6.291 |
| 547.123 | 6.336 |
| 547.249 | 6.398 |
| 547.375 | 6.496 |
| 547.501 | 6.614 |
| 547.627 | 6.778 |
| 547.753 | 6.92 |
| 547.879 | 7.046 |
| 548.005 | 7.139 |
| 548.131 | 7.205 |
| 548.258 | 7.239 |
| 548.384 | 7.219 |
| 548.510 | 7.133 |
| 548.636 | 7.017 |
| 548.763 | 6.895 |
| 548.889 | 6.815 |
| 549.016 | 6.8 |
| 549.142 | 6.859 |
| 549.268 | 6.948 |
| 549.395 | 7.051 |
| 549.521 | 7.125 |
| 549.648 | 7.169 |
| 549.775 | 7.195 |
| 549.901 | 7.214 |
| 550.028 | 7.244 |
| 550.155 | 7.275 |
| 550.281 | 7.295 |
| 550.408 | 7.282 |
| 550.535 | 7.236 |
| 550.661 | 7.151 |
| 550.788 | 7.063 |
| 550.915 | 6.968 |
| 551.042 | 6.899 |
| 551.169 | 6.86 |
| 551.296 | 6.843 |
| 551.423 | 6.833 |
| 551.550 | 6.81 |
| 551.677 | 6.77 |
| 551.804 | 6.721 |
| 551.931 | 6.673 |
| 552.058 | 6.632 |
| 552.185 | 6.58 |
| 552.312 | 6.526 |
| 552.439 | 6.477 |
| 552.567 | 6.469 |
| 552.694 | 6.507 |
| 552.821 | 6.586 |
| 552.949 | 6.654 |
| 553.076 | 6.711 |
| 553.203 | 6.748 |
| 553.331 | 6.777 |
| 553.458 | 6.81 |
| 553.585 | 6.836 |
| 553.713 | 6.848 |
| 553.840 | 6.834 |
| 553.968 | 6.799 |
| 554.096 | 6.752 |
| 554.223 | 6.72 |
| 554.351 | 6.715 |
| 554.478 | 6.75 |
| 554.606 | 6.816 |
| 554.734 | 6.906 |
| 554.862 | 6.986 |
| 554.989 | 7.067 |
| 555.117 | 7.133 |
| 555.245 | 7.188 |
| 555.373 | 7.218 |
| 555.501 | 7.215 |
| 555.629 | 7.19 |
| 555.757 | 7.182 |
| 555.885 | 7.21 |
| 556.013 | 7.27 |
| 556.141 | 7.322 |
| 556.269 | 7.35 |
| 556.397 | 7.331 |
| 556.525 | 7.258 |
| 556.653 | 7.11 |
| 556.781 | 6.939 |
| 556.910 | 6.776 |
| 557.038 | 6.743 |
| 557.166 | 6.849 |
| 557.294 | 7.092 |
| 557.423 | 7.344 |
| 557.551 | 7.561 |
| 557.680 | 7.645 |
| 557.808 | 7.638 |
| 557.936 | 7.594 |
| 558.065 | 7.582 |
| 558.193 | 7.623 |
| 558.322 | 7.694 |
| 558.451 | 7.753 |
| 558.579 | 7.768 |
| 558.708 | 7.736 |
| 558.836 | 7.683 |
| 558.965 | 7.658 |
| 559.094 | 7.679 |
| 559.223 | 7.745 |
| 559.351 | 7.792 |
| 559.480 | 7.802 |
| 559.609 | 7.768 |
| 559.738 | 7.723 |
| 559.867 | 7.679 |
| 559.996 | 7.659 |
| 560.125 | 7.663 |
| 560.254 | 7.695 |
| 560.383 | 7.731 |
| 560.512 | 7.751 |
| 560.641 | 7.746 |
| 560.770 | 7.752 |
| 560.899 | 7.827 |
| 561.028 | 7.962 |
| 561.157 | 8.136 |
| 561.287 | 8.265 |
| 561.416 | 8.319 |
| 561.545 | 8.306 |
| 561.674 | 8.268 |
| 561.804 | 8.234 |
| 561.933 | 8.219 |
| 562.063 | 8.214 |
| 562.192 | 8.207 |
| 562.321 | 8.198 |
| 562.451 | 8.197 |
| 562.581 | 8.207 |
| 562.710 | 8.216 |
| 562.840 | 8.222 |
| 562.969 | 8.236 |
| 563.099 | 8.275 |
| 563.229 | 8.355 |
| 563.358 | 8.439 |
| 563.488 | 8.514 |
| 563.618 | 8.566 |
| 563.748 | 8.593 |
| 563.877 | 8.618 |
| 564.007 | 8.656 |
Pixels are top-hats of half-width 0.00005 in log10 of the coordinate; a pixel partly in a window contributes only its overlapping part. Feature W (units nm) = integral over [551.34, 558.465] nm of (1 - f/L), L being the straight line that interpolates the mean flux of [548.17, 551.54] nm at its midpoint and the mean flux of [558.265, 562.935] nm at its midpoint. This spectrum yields 0.45 nm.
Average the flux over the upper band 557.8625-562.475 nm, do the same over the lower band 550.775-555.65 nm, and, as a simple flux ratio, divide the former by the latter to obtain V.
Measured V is 1.2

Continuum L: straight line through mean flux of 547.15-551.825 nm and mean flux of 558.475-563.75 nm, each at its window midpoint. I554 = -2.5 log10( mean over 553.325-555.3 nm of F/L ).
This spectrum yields 0.08 mag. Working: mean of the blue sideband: 6.98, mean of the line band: 6.87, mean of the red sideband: 8.02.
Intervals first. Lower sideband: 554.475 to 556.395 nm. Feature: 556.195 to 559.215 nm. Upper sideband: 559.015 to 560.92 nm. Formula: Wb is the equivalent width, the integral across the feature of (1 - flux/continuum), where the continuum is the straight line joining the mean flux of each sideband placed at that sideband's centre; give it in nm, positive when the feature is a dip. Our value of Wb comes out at 0.01 nm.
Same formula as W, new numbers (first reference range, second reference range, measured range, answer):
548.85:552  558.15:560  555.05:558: 0.11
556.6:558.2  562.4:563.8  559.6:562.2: -0.01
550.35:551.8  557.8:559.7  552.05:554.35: 0.16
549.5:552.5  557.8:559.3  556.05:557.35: 0.07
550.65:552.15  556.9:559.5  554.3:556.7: 0.04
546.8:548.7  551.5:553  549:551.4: -0.14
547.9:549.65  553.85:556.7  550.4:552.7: 0.08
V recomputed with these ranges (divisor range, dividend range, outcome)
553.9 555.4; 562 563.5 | 1.20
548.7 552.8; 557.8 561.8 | 1.13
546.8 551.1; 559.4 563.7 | 1.16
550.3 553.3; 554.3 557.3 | 1.04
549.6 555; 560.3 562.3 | 1.18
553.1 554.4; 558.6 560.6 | 1.14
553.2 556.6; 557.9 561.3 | 1.10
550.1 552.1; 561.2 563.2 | 1.18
